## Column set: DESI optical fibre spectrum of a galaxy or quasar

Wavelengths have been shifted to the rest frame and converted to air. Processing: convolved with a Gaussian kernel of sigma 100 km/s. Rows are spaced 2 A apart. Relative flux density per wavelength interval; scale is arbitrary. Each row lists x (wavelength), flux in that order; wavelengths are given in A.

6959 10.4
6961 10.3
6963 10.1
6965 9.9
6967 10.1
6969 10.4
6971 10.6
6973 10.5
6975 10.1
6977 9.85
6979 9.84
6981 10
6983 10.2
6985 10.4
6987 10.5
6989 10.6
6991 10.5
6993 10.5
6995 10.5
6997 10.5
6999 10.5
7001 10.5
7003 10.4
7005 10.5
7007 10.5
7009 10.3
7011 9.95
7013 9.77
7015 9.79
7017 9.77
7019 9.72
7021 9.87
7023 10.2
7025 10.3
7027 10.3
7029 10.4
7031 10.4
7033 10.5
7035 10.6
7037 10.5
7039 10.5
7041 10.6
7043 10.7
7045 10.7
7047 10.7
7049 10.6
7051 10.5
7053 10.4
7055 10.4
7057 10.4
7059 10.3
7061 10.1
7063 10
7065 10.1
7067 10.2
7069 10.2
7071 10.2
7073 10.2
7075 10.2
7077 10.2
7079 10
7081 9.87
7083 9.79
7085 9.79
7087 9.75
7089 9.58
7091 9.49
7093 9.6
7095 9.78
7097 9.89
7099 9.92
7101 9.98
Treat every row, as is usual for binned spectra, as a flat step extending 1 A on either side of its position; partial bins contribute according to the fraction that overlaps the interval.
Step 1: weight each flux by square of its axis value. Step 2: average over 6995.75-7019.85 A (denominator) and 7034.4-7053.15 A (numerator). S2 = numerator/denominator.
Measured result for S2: 1.0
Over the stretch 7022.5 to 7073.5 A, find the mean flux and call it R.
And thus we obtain 10.4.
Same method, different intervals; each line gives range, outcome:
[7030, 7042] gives 10.5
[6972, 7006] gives 10.3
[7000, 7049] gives 10.3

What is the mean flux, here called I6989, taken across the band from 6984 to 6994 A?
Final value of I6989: 10.5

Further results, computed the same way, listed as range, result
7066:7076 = 10.2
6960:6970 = 10.2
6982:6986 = 10.3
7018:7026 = 10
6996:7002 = 10.5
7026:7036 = 10.4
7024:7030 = 10.3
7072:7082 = 10.1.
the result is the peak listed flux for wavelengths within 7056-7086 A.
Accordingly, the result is 10.4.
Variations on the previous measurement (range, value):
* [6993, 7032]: 10.5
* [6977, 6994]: 10.6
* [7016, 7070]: 10.7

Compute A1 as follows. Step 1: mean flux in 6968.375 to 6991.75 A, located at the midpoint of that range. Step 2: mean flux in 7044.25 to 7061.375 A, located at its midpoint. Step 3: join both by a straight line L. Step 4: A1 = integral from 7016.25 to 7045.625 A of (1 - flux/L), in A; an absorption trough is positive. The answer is 0.21 A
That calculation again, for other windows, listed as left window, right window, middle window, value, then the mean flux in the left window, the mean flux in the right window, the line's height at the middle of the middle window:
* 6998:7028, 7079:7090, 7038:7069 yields -1.4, 10.2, 9.78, 9.94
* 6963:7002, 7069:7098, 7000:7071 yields -1.5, 10.3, 9.89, 10.1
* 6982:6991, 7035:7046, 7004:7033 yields 1.1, 10.4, 10.6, 10.5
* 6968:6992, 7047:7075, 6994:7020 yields 0.2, 10.3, 10.3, 10.3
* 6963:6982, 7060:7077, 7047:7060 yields -0.4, 10.1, 10.2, 10.2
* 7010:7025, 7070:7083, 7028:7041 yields -0.7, 9.9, 10.1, 9.95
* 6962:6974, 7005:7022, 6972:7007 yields -0.7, 10.3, 9.99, 10.1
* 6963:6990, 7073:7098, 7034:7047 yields -0.8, 10.2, 9.84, 10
